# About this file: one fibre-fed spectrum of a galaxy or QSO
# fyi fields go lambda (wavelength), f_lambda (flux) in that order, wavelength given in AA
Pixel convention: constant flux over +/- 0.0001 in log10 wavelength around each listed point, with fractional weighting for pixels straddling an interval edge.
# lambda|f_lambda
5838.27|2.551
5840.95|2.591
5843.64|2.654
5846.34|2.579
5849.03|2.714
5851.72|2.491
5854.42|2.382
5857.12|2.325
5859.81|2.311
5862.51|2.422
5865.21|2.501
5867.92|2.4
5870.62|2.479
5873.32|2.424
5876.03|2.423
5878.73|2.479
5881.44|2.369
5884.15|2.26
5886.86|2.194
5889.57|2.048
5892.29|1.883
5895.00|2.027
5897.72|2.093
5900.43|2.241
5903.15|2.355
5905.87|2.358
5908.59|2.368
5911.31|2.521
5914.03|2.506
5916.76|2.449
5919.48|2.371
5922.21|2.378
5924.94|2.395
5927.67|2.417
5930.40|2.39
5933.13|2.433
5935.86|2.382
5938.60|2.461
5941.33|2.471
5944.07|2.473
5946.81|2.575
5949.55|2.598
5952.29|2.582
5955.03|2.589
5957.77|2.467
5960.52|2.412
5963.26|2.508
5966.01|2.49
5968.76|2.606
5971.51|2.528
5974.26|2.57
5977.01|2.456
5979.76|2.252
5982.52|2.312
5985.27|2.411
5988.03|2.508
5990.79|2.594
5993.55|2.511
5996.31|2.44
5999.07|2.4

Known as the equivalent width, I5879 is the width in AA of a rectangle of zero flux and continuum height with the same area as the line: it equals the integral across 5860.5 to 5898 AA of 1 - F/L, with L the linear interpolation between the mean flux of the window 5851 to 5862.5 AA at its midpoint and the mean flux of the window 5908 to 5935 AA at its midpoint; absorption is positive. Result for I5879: 1.58 AA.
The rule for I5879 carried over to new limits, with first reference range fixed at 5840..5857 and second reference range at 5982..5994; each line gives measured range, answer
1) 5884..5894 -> 1.8 AA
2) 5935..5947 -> 0.2 AA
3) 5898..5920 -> 1.2 AA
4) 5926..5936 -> 0.4 AA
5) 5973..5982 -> 0.2 AA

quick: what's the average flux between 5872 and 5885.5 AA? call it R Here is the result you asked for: 2.39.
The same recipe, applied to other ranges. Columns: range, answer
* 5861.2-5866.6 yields 2.46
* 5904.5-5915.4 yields 2.44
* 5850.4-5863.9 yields 2.39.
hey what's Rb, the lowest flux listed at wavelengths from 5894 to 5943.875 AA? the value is 2.027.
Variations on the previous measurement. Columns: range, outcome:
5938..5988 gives 2.252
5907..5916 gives 2.368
